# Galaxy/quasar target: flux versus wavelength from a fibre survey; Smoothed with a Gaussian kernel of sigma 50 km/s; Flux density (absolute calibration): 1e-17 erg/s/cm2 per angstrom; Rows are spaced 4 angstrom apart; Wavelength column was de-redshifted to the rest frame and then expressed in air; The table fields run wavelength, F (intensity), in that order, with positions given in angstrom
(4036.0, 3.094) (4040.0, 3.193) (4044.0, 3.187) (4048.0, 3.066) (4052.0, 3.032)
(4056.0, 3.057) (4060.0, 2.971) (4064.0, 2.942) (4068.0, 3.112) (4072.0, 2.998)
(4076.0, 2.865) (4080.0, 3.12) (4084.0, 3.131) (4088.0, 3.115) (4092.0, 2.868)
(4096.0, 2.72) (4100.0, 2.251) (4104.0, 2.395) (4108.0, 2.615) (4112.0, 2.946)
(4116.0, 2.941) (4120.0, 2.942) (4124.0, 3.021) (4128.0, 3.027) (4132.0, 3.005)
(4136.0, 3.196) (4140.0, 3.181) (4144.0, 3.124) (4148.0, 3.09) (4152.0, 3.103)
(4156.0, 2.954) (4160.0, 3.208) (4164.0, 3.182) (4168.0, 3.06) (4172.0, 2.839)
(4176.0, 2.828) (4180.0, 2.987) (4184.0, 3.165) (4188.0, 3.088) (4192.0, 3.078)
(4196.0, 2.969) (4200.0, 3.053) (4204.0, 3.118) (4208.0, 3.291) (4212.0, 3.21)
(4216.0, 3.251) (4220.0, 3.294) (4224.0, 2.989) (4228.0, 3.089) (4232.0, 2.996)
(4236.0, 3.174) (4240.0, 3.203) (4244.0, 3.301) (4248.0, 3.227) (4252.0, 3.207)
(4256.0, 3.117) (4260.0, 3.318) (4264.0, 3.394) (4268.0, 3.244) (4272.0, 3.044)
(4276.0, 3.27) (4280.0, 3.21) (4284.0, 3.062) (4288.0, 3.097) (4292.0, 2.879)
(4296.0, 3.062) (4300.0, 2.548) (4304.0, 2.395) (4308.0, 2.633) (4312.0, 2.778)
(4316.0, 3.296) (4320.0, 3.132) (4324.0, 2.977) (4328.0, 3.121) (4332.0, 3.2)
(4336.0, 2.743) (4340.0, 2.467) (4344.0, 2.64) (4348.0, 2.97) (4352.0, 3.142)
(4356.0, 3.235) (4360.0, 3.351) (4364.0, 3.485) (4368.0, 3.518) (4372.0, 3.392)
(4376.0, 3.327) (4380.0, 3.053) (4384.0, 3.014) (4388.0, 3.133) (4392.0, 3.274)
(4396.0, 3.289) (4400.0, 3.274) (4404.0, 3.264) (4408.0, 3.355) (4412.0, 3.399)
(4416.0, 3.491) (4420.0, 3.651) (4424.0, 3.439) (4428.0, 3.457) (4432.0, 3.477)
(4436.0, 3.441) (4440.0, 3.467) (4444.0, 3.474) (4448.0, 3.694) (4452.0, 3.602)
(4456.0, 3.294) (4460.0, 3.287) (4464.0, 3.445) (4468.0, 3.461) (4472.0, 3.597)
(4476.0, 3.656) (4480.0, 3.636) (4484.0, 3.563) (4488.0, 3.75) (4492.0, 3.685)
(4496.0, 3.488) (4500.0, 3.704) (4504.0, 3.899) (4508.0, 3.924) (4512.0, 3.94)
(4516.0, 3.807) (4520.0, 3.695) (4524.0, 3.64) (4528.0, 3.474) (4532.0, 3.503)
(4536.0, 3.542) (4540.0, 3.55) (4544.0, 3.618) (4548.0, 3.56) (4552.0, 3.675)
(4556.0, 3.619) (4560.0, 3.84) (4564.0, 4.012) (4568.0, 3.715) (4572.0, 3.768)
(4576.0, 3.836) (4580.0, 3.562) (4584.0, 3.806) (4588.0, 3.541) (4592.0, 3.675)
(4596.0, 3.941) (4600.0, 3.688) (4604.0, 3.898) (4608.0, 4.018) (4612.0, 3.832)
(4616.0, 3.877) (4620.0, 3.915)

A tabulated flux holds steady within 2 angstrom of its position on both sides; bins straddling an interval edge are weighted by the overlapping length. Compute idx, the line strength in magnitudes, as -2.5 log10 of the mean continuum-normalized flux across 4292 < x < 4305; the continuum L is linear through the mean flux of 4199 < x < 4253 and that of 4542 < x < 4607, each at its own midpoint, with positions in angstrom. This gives 0.206 mag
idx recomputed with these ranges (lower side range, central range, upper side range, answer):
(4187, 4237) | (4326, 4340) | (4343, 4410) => 0.09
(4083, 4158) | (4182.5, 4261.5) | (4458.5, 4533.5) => -0.01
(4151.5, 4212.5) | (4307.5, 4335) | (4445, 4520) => 0.10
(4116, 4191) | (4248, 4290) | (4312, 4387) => -0.04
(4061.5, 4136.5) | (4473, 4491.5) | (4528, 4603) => -0.03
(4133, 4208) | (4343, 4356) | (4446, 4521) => 0.14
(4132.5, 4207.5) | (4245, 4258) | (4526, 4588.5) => 0.00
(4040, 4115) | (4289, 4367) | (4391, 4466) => 0.11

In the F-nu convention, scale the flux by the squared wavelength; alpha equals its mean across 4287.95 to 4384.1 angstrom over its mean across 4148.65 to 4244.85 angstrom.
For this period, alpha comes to 1.0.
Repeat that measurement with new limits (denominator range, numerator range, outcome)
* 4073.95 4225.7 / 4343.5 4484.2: 1.27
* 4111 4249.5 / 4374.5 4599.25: 1.33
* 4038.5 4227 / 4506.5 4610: 1.50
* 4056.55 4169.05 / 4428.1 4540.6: 1.44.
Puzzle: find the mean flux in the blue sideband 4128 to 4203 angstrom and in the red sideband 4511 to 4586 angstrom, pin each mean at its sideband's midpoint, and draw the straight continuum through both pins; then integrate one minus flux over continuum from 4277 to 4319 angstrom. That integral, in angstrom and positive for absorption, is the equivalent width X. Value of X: 4.71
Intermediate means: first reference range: 3.06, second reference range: 3.69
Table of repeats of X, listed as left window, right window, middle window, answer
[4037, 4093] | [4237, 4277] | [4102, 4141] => 2.3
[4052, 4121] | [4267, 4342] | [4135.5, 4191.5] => -3.1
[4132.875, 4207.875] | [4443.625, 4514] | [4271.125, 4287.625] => 0.6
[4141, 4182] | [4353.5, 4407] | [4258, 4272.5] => -0.5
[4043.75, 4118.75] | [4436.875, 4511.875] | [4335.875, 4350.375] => 2.8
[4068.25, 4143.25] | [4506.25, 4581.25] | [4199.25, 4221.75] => -0.8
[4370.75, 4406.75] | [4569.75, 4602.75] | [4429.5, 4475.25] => -1.3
